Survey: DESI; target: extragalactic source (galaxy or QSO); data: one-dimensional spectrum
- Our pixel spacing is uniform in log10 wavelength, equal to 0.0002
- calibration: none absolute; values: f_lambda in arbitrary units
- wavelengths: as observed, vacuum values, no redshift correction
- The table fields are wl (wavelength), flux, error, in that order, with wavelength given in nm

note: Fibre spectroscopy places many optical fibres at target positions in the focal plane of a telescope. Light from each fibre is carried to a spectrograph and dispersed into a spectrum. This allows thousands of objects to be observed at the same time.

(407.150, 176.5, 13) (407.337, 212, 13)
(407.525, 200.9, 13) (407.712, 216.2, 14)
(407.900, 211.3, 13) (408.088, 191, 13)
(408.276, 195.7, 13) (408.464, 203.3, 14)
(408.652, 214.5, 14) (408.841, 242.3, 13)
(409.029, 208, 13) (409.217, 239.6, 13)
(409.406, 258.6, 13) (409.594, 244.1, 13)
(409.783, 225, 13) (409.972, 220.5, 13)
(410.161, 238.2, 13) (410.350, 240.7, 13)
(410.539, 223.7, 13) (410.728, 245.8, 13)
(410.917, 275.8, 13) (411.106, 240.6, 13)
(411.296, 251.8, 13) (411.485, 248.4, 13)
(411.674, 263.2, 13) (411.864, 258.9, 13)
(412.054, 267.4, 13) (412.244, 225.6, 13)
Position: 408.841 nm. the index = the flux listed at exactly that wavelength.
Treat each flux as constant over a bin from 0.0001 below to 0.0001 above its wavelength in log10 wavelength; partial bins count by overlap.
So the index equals 242.3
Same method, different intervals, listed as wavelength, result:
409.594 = 244.1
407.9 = 211.3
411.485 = 248.4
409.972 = 220.5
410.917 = 275.8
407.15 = 176.5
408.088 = 191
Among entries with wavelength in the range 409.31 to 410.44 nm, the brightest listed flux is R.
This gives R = 258.6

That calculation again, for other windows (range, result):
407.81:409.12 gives 242.3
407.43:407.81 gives 216.2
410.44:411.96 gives 275.8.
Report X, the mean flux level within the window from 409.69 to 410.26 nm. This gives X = 228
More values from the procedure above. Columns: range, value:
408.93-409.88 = 235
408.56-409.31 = 226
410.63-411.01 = 261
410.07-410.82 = 237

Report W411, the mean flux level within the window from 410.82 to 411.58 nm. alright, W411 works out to 254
